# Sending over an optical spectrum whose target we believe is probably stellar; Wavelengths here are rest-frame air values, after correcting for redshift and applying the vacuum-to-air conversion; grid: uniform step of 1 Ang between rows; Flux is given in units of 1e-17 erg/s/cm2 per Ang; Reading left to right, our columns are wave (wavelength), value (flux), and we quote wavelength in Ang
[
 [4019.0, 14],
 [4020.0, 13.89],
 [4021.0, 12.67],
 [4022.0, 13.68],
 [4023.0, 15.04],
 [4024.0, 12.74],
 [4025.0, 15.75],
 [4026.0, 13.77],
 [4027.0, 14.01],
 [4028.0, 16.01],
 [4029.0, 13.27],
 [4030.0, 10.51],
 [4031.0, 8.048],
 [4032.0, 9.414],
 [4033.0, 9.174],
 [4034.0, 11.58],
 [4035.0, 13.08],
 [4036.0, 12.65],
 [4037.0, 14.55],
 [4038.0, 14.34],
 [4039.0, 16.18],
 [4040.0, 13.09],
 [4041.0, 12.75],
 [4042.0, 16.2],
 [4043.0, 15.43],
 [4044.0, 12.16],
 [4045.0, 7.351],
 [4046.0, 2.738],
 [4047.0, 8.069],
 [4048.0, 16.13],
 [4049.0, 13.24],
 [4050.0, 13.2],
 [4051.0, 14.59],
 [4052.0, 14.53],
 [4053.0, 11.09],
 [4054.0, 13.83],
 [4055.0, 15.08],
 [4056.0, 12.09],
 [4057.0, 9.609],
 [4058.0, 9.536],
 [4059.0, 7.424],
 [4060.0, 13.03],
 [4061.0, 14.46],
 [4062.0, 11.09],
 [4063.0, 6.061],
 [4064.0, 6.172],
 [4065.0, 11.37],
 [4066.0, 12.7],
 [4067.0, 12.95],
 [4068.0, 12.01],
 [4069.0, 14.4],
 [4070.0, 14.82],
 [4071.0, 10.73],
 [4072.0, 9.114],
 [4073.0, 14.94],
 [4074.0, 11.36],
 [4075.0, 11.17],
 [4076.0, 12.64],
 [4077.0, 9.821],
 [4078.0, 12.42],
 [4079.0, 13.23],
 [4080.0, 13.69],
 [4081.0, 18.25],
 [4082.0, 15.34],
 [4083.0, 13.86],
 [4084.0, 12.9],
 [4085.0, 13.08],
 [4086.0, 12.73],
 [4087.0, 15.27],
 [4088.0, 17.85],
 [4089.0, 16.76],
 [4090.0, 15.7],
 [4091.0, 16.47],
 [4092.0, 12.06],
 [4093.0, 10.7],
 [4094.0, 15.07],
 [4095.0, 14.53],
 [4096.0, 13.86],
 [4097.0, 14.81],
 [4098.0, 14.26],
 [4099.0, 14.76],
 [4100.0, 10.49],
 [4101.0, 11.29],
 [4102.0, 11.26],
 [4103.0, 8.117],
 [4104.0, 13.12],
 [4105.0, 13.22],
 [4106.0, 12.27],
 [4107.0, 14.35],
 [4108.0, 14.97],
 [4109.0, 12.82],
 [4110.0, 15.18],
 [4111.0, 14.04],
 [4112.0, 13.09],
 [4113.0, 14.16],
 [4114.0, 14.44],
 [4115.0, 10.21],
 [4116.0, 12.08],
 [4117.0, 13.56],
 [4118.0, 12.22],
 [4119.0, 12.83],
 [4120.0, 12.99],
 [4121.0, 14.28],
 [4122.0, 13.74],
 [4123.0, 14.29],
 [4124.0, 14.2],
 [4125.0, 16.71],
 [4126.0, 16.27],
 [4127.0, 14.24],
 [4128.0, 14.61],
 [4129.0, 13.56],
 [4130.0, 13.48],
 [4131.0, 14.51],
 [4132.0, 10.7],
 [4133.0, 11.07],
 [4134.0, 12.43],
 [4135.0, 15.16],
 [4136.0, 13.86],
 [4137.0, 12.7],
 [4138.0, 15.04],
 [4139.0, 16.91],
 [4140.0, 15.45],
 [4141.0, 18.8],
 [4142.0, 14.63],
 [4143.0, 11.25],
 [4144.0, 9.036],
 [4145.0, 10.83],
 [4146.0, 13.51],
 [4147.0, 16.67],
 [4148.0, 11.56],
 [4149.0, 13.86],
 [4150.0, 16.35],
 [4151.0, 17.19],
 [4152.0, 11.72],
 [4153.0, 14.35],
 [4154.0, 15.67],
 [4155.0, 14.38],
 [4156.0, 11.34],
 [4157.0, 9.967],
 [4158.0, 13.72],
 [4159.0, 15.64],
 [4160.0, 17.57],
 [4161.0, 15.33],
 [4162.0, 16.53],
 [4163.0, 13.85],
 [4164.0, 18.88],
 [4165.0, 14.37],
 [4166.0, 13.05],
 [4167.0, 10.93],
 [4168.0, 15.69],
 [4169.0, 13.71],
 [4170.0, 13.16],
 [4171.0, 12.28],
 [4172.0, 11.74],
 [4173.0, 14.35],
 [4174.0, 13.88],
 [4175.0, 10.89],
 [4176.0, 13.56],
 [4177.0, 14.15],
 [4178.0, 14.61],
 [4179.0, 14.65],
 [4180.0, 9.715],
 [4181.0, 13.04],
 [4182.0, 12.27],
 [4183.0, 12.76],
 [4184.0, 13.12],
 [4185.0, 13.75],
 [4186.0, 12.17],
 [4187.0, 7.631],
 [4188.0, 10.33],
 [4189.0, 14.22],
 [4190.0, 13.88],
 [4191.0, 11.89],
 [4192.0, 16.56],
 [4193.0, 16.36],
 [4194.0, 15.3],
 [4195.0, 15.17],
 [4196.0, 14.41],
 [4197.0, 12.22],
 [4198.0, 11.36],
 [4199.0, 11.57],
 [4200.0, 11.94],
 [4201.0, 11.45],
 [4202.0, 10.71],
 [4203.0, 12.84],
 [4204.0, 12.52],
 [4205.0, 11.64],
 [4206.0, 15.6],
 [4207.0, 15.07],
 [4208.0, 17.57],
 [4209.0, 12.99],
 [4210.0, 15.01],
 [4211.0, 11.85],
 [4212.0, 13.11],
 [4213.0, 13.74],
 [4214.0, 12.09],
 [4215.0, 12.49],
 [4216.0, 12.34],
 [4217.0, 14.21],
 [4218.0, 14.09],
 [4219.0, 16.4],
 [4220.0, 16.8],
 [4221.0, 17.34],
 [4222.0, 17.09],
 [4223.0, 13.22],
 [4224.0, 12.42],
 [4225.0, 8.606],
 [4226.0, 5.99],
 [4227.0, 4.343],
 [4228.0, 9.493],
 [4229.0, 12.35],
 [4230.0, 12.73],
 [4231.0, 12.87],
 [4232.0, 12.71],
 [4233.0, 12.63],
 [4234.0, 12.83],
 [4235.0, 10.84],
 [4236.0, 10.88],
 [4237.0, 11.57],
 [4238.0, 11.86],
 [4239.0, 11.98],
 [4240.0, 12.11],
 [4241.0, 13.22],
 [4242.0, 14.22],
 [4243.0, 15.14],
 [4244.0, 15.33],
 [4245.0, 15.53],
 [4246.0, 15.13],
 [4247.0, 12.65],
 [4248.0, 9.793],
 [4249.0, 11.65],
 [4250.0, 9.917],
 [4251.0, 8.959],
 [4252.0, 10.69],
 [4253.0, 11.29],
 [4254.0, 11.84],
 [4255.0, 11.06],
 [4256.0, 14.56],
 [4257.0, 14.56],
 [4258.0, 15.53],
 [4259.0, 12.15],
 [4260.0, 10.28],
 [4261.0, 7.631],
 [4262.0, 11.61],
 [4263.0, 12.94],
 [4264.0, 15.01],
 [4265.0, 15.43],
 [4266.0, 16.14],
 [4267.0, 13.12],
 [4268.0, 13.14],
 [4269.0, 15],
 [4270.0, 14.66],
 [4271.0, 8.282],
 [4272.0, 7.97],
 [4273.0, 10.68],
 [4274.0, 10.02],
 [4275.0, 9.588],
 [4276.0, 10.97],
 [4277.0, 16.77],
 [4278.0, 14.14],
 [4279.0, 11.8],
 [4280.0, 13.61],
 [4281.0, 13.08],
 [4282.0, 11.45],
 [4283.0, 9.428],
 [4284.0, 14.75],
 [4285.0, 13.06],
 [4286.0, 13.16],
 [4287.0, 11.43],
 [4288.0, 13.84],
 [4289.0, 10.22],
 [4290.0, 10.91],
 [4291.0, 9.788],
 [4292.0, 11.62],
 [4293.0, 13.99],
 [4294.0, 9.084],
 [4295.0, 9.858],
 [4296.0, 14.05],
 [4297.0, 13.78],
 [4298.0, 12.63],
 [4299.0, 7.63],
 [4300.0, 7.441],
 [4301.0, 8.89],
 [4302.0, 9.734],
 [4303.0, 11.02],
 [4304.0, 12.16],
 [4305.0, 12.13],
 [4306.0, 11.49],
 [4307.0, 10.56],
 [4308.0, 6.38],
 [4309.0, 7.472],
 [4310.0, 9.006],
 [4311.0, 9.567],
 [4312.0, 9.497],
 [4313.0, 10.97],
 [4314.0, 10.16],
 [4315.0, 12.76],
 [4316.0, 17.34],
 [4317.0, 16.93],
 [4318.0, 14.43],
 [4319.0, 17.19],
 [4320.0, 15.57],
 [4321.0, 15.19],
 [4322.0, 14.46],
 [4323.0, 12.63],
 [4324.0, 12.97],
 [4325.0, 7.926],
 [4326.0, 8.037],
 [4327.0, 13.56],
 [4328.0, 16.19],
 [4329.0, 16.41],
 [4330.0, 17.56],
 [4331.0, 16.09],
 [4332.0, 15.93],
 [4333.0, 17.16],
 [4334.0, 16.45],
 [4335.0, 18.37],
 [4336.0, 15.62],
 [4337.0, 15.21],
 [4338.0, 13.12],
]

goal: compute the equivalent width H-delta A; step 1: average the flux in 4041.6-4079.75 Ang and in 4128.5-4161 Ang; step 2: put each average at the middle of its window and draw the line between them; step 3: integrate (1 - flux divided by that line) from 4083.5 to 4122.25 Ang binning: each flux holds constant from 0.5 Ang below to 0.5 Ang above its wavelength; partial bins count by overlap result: -2.0 Ang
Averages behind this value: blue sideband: 11.8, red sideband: 13.9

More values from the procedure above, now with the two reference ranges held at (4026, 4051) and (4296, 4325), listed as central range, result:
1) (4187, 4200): -1.4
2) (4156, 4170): -2.7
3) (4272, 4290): -0.4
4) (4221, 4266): -1.2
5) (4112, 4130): -2.4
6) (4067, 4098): -3.7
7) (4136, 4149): -1.9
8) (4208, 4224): -3.1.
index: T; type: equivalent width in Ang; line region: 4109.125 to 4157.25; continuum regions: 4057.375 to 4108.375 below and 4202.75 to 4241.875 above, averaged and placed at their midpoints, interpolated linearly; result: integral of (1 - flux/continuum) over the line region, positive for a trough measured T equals -3.6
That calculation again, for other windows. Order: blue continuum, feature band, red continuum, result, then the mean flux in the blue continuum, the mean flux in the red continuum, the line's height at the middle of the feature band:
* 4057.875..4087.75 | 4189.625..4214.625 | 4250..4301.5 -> -2.9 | 12.3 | 11.9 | 12.1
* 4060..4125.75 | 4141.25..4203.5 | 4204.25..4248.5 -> -1.8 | 13.1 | 12.9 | 13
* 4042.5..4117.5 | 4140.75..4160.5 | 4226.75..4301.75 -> -2.2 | 12.7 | 12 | 12.4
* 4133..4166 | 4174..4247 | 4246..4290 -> 1.3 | 14.3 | 12.2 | 13.2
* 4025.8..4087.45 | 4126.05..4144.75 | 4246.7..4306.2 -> -2.5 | 12.3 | 11.8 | 12.1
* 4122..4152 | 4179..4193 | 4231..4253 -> 0.7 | 14.1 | 12.4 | 13.3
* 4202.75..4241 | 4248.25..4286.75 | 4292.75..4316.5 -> -2.1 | 12.7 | 10.7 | 11.6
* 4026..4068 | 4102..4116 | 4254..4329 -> -1.2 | 11.9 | 12.1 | 12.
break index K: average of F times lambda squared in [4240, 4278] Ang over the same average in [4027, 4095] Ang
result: 1.1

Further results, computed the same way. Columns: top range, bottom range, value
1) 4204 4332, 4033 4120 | 1.07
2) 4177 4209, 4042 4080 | 1.19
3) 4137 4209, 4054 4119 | 1.11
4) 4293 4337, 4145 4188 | 1.00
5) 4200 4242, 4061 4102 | 1.04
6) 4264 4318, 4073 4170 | 0.92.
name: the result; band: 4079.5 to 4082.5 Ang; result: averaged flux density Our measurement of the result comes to 15.8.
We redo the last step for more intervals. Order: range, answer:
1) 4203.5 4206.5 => 13.3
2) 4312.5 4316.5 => 12.8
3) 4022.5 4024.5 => 13.9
